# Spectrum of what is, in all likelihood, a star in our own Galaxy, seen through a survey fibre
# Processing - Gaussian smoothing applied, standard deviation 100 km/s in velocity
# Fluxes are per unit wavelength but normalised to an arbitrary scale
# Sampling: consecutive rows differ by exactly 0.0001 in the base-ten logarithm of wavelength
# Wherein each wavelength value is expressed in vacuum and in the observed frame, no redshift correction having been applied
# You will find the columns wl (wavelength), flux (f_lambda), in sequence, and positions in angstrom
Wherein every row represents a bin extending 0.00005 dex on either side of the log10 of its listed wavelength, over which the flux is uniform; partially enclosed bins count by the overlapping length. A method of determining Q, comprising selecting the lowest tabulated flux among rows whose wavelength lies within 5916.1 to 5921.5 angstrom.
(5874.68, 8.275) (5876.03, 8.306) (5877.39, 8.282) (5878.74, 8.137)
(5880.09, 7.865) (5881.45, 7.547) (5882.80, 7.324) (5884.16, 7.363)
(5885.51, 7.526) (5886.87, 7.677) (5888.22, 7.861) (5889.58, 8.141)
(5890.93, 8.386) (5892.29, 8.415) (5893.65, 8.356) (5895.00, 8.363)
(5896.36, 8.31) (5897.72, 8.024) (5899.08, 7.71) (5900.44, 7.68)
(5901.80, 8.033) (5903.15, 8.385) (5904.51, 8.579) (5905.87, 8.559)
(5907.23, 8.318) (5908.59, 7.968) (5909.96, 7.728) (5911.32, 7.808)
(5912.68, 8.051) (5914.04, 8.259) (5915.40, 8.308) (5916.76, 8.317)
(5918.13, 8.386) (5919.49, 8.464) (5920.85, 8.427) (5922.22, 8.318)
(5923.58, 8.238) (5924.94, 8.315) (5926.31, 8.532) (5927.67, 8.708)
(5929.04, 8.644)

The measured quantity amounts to 8.317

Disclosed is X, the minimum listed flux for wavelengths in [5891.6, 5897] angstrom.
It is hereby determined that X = 8.31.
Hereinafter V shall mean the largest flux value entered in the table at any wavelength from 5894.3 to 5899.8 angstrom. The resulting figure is 8.363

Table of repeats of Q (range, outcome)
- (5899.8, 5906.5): 7.68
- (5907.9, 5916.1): 7.728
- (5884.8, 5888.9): 7.526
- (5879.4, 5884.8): 7.324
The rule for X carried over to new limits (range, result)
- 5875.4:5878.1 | 8.282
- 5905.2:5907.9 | 8.318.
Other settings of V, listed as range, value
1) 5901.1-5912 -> 8.579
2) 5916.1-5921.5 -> 8.464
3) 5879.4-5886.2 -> 7.865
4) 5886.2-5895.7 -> 8.415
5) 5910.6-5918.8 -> 8.386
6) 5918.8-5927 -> 8.532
